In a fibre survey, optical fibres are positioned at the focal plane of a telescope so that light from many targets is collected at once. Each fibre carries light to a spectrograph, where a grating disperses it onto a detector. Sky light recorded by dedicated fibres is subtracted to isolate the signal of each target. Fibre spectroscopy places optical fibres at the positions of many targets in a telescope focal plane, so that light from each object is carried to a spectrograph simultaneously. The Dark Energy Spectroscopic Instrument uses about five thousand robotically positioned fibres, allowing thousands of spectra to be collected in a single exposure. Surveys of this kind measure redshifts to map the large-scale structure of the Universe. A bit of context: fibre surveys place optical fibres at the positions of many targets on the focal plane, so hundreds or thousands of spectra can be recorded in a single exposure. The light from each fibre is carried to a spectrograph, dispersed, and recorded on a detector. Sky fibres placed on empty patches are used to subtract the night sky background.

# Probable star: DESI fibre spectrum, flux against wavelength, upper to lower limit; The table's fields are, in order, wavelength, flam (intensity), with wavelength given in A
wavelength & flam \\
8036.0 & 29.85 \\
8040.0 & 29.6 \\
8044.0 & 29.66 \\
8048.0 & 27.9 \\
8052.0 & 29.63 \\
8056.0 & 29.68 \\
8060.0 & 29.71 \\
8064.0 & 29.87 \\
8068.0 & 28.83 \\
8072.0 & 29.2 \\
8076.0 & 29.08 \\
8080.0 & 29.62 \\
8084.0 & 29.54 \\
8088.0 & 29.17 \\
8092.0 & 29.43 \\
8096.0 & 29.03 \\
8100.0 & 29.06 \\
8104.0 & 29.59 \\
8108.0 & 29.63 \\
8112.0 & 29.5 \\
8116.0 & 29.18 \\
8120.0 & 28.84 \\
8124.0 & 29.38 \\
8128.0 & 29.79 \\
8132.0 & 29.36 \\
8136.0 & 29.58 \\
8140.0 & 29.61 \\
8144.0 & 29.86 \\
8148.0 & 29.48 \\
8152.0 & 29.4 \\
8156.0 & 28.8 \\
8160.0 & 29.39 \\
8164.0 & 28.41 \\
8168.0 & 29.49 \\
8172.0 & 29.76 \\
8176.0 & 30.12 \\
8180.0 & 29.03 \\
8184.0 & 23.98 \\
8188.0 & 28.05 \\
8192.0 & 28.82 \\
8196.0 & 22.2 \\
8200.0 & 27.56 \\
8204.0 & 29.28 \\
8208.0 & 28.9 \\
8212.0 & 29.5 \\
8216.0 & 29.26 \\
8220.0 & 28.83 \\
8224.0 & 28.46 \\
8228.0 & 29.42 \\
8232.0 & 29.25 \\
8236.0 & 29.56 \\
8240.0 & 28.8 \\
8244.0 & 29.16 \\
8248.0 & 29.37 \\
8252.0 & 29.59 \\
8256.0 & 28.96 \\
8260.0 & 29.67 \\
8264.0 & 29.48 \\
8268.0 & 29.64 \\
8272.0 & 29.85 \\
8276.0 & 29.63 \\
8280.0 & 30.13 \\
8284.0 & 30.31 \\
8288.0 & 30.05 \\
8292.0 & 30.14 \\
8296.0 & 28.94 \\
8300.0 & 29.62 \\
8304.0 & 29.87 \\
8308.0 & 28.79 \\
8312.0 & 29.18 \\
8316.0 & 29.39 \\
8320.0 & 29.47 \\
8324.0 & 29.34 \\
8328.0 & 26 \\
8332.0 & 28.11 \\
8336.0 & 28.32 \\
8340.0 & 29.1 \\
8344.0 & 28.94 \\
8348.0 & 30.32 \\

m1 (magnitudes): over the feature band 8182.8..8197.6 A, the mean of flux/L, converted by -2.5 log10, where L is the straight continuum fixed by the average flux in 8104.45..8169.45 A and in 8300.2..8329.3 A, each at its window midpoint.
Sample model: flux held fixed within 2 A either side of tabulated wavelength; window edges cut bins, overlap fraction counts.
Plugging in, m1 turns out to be 0.13 mag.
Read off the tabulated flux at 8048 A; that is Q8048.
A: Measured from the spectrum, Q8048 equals 27.9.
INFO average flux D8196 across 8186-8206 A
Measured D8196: 27.2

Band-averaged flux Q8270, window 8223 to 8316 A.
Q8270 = 29.5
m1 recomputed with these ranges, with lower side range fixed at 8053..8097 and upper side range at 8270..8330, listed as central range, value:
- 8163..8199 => 0.06 mag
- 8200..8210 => 0.02 mag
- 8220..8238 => 0.01 mag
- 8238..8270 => 0.00 mag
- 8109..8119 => 0.00 mag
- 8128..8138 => -0.01 mag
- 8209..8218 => 0.00 mag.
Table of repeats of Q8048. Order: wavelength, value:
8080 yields 29.62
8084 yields 29.54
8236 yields 29.56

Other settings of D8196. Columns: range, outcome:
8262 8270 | 29.6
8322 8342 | 28.2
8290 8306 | 29.6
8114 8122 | 29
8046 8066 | 29.4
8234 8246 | 29.2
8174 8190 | 27.8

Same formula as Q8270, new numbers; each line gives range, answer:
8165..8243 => 28.4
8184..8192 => 27.2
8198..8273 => 29.2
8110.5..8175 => 29.4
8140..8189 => 28.9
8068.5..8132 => 29.3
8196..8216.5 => 28.2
